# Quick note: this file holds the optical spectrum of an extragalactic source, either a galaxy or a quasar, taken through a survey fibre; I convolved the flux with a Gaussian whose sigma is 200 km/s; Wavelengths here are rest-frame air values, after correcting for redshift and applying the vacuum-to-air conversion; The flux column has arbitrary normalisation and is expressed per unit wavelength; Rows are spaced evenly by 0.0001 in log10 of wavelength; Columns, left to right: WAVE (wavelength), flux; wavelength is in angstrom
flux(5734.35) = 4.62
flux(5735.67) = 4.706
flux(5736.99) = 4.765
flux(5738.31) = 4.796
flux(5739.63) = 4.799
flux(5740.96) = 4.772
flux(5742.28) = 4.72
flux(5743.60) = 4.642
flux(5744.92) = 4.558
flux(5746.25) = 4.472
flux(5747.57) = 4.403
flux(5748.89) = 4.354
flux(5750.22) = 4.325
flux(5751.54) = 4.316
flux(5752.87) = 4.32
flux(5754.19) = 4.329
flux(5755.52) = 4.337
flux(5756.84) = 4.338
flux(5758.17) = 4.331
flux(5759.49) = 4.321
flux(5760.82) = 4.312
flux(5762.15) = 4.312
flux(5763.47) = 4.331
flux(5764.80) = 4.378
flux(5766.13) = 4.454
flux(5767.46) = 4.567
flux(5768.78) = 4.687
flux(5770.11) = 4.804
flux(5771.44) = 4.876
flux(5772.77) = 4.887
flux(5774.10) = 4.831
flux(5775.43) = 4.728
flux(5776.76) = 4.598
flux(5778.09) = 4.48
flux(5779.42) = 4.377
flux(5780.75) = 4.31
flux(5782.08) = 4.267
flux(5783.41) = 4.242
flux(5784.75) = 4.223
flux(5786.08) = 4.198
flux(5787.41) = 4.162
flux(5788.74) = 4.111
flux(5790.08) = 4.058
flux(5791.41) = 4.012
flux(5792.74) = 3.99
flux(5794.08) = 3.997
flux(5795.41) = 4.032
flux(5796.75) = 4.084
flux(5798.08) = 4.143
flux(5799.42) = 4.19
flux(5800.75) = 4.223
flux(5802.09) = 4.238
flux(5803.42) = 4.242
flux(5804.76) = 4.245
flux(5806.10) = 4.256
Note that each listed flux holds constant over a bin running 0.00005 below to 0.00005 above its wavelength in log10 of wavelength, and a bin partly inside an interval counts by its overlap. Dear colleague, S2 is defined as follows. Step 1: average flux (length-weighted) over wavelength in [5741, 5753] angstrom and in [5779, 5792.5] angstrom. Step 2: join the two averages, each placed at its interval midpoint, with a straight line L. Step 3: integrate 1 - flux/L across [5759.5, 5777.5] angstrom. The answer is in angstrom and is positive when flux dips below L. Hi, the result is -1.1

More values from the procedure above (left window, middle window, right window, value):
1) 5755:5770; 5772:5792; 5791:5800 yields -0.8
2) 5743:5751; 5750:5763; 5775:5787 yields 0.3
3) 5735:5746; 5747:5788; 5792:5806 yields 0.1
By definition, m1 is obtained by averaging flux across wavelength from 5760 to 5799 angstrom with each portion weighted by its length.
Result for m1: 4.36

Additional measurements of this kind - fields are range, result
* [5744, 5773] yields 4.45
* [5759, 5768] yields 4.38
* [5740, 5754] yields 4.49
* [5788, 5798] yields 4.05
